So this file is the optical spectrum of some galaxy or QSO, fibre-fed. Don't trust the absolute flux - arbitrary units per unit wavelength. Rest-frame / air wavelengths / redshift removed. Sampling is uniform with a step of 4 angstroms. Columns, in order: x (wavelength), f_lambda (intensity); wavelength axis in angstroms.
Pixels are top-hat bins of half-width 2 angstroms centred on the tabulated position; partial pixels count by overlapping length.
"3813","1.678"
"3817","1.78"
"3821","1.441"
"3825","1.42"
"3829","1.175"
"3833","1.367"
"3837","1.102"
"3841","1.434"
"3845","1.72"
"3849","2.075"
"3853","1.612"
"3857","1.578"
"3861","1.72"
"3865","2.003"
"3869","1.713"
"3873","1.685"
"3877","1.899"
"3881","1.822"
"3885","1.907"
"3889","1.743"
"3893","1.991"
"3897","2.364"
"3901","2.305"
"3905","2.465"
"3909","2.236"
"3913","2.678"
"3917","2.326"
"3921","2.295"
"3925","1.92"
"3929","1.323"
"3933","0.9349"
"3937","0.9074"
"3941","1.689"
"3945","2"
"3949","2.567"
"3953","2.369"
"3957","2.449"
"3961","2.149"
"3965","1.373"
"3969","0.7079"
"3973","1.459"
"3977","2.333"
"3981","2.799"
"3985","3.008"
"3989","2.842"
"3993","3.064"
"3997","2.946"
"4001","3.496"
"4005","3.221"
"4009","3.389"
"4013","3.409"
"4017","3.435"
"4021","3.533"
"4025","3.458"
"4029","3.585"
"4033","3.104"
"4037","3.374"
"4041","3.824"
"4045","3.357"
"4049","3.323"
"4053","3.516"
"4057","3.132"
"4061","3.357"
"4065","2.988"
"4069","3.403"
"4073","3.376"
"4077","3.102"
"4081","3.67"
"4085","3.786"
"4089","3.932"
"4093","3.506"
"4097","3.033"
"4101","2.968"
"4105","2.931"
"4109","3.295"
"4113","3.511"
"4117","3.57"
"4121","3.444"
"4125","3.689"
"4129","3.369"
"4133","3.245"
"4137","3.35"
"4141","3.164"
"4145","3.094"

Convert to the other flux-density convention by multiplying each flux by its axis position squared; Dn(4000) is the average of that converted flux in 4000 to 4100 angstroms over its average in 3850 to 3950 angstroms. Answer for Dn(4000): 1.93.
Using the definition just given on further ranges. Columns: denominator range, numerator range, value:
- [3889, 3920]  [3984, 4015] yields 1.45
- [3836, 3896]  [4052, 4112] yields 2.12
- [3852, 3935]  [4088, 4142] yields 1.94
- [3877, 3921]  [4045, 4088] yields 1.69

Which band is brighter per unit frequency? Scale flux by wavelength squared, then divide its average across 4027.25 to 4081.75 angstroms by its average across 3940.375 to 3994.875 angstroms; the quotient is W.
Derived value 1.58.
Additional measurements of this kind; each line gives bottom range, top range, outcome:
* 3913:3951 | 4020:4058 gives 1.99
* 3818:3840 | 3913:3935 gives 1.46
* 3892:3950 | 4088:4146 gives 1.85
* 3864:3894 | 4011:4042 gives 2.03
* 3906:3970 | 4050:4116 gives 1.90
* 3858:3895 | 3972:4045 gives 1.85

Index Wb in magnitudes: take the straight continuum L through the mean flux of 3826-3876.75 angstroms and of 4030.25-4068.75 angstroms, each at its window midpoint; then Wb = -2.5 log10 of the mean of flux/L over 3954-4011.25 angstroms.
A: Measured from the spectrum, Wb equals 0.107 mag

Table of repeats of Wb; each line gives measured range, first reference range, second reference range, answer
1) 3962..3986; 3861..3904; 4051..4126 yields 0.333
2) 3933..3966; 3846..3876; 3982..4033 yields 0.380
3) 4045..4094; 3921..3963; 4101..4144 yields -0.180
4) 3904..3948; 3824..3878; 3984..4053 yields 0.234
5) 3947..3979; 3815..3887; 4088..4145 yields 0.213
